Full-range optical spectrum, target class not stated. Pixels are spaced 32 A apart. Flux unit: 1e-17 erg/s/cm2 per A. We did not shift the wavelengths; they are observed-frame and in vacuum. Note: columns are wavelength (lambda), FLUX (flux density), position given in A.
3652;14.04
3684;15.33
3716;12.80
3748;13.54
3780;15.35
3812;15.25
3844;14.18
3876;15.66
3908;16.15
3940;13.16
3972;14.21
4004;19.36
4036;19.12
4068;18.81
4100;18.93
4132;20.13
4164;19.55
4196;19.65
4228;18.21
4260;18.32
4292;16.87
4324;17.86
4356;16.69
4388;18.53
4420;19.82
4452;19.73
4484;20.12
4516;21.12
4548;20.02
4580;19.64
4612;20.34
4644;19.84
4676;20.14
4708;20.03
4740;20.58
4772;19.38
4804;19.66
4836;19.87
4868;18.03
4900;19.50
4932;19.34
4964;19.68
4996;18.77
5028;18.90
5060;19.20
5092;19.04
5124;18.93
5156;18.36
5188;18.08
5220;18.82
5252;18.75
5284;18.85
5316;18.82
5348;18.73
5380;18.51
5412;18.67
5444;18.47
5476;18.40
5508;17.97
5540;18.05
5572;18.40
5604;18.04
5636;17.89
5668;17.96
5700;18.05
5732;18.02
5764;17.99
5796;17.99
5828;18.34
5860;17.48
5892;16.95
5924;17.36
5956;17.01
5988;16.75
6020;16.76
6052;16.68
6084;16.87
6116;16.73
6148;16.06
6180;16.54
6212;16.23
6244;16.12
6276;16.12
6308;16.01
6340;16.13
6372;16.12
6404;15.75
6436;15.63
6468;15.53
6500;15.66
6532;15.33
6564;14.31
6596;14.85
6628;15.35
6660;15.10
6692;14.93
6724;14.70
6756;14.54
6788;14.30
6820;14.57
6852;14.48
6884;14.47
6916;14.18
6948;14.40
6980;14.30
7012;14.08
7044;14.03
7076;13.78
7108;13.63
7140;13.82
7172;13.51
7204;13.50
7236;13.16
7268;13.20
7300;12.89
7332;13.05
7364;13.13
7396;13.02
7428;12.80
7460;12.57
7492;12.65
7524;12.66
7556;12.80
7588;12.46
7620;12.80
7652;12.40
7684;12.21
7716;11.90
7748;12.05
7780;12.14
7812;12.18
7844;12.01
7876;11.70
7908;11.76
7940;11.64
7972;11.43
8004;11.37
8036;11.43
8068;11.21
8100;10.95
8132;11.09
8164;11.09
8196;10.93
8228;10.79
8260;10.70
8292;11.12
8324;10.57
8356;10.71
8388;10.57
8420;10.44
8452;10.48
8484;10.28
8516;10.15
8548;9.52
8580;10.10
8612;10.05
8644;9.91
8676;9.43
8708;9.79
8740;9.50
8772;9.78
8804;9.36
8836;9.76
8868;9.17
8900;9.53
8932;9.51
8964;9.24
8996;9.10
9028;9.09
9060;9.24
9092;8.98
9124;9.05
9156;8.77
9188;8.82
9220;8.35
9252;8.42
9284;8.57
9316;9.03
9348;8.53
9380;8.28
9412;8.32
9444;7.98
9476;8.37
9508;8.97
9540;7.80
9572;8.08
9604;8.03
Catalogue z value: 0.00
